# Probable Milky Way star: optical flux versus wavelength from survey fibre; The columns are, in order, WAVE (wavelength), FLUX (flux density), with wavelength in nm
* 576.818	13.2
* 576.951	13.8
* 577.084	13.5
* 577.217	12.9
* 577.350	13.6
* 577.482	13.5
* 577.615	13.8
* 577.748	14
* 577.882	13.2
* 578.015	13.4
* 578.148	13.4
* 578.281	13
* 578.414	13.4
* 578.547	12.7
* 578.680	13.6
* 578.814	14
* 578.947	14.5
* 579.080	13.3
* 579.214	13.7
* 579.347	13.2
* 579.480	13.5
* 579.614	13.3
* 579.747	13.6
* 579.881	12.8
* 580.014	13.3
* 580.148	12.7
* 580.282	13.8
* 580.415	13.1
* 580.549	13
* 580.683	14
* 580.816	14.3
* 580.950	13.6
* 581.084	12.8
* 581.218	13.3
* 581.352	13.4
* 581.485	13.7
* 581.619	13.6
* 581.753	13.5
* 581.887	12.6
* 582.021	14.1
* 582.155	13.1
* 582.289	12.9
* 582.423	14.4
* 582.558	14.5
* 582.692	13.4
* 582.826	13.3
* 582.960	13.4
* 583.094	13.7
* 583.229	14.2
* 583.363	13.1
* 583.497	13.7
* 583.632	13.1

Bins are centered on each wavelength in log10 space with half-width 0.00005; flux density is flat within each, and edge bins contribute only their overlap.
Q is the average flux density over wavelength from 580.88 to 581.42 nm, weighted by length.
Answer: 13.3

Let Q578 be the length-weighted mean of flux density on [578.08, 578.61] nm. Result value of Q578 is 13.1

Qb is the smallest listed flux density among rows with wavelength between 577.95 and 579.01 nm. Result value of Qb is 12.7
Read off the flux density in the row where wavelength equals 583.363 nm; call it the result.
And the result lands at 13.1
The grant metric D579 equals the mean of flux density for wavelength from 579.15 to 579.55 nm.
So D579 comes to 13.5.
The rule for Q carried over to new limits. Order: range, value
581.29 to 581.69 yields 13.6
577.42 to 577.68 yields 13.7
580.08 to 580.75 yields 13.3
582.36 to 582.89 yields 13.9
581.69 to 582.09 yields 13.4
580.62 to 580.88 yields 14.2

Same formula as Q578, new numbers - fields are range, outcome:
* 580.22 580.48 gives 13.5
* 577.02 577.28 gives 13.2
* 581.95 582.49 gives 13.6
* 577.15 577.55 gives 13.4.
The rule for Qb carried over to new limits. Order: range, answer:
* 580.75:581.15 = 12.8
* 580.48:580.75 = 13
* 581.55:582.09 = 12.6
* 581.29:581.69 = 13.4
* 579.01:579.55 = 13.2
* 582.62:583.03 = 13.3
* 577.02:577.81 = 12.9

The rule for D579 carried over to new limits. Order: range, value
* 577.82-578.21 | 13.3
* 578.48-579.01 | 13.7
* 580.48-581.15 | 13.5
